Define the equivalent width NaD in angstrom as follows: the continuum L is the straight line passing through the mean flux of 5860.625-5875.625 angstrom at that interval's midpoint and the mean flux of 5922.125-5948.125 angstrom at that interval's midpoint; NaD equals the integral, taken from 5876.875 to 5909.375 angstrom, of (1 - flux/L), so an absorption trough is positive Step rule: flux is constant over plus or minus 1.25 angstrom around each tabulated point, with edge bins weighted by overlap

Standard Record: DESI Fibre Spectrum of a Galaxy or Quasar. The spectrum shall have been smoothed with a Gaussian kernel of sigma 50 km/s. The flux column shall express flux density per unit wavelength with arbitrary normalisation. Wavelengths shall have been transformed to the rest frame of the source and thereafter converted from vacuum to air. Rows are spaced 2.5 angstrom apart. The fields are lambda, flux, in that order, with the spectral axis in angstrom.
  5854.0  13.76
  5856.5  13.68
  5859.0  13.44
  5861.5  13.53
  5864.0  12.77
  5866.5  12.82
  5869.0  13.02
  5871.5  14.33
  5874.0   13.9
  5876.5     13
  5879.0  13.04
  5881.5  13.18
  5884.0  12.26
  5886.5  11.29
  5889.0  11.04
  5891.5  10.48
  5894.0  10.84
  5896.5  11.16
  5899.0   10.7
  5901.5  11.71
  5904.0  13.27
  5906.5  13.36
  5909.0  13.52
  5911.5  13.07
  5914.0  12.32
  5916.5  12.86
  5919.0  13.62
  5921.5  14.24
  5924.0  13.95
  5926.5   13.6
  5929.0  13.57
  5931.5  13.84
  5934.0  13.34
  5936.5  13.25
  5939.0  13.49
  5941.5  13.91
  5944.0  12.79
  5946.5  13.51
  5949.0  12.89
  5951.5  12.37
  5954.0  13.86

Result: 3.54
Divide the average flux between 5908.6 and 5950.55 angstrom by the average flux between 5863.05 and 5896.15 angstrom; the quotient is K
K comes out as 1.1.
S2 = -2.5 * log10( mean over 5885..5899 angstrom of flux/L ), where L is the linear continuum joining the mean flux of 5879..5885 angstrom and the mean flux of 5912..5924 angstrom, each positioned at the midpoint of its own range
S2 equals 0.18 mag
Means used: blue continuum 12.8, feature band 11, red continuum 13.3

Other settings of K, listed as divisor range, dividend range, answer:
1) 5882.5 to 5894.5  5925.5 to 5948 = 1.20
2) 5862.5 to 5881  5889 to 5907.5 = 0.87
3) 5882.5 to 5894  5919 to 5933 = 1.23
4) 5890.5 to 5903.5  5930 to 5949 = 1.21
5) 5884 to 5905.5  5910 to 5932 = 1.18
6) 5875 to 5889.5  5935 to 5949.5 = 1.08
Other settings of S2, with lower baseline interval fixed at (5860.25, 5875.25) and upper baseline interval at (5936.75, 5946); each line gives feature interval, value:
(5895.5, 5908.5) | 0.11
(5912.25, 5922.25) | 0.02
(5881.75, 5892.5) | 0.17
